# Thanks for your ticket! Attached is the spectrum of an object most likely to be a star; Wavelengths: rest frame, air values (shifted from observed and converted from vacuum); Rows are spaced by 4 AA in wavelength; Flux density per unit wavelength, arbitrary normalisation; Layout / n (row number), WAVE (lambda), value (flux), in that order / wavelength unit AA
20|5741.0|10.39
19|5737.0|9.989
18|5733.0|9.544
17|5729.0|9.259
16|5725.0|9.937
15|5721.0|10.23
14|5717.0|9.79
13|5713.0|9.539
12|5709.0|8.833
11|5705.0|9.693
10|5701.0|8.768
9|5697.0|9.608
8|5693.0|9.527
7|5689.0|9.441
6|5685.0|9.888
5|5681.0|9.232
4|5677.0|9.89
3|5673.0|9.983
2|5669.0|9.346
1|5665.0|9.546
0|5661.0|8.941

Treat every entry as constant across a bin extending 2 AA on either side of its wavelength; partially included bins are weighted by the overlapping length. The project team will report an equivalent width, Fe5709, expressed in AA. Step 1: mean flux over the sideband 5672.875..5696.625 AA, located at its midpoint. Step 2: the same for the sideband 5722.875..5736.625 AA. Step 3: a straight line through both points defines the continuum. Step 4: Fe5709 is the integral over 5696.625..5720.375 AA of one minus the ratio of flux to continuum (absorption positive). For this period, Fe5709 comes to 0.6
